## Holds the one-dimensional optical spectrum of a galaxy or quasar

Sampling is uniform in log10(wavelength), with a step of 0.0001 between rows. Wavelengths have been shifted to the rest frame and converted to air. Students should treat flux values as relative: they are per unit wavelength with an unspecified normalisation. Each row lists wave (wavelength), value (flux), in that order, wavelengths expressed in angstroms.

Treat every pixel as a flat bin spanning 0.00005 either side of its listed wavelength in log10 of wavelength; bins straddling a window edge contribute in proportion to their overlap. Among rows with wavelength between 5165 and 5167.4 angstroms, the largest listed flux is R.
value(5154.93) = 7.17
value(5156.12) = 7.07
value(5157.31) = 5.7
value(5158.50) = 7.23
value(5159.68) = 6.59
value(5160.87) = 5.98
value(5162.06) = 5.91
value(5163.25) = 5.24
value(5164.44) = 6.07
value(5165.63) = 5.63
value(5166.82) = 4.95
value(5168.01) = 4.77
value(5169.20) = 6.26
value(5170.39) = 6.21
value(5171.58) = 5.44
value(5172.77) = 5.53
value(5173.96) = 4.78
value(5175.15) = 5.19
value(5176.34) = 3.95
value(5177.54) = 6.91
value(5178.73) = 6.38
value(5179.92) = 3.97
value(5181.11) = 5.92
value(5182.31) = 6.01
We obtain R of 5.63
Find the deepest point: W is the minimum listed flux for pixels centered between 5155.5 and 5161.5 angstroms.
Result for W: 5.7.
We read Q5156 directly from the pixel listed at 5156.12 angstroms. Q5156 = 7.07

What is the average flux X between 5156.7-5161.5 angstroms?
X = 6.37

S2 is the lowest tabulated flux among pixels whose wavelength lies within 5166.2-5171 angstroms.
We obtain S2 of 4.77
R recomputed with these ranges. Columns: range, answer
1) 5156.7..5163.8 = 7.23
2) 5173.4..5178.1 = 6.91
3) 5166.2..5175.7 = 6.26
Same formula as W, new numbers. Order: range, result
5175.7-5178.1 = 3.95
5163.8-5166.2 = 5.63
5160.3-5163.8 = 5.24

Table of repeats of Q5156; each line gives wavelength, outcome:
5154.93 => 7.17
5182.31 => 6.01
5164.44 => 6.07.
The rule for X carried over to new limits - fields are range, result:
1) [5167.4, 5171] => 5.74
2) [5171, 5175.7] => 5.24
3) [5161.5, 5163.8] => 5.57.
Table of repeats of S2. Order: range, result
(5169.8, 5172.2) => 5.44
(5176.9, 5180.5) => 3.97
